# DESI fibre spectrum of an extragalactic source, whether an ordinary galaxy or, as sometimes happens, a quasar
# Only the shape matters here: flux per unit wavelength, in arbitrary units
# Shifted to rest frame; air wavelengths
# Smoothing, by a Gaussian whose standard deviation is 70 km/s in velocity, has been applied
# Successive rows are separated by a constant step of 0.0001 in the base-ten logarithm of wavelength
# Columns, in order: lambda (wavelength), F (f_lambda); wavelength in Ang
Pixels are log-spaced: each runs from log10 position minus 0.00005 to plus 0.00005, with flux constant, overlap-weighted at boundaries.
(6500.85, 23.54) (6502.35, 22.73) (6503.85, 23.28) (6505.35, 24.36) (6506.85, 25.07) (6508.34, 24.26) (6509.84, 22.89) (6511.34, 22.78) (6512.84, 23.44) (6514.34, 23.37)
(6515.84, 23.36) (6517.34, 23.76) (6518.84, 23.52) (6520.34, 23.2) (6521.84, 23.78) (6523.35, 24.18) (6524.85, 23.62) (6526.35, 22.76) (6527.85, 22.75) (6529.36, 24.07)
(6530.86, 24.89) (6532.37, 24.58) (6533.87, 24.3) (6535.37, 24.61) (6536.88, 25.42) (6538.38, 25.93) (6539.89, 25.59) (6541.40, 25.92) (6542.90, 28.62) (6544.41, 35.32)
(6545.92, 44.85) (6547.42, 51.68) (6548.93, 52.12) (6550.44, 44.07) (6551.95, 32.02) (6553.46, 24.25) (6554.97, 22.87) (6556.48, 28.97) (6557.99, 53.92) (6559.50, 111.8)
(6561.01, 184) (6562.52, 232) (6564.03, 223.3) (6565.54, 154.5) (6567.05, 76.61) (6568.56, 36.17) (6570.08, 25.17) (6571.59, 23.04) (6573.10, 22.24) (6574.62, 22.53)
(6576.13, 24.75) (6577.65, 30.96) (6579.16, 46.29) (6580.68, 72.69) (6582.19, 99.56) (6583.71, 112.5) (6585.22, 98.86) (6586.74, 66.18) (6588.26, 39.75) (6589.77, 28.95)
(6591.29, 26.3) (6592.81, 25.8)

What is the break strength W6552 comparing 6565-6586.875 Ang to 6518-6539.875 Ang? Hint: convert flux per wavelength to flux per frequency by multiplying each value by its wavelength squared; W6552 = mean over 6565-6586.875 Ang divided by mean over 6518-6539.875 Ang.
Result 2.5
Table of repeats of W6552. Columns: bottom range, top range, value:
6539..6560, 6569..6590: 1.28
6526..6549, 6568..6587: 1.78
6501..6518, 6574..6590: 2.59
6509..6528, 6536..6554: 1.50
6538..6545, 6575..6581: 1.44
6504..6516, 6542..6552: 1.78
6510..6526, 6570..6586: 2.34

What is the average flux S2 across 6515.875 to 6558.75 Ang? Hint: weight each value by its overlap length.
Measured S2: 29.6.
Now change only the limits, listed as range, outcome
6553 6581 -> 75.1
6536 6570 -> 69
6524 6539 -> 24.3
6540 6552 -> 39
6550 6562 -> 66.6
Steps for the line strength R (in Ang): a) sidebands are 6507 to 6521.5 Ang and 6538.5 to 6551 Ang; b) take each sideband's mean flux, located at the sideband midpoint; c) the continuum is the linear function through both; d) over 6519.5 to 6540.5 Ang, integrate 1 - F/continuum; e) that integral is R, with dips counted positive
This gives 4.4 Ang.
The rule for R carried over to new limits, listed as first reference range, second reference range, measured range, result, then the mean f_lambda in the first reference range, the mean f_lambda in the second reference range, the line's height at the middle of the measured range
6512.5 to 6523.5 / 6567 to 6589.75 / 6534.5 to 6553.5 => 0.9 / 23.5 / 51.7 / 35.6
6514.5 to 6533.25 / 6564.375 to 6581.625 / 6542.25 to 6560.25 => -1.7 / 23.7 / 53.4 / 40.2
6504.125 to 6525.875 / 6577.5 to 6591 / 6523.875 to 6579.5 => -4.6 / 23.7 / 66.4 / 46.3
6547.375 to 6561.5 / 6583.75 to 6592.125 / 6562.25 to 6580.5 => -4.4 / 58.7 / 57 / 57.8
